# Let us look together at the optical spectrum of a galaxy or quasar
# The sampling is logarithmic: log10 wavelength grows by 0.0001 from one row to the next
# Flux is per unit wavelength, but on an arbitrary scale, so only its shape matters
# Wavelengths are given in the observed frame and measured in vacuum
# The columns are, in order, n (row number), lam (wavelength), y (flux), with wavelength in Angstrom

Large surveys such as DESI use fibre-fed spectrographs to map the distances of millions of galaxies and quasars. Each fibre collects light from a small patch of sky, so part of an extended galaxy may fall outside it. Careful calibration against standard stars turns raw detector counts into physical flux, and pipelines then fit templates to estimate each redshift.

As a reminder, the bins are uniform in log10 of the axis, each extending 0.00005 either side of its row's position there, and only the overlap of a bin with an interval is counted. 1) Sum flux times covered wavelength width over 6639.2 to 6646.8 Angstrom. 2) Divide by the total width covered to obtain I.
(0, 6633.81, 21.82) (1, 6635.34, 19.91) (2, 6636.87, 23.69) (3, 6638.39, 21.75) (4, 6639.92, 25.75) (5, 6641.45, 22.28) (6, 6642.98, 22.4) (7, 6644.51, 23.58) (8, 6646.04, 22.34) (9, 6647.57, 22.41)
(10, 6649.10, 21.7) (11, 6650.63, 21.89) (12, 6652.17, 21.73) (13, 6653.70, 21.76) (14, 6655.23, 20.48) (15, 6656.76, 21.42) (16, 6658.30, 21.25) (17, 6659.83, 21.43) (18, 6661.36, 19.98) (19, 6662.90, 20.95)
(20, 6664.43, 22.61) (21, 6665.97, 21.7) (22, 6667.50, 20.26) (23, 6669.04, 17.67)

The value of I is 23.3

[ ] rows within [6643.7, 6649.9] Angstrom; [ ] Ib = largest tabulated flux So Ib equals 23.58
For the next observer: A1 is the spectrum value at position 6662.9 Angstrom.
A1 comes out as 20.95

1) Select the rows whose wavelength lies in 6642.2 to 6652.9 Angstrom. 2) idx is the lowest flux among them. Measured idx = 21.7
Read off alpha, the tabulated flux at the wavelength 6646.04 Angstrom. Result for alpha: 22.34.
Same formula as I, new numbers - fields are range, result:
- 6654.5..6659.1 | 21.1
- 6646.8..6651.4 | 22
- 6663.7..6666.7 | 22.1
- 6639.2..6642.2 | 24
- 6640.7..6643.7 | 22.3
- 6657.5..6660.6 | 21.3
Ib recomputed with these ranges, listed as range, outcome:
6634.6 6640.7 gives 25.75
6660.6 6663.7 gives 20.95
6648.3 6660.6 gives 21.89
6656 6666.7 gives 22.61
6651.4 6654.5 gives 21.76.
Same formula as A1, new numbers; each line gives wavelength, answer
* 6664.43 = 22.61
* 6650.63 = 21.89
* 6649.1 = 21.7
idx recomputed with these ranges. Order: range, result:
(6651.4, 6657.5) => 20.48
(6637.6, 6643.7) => 21.75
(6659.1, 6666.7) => 19.98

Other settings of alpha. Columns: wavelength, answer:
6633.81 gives 21.82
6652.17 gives 21.73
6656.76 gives 21.42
